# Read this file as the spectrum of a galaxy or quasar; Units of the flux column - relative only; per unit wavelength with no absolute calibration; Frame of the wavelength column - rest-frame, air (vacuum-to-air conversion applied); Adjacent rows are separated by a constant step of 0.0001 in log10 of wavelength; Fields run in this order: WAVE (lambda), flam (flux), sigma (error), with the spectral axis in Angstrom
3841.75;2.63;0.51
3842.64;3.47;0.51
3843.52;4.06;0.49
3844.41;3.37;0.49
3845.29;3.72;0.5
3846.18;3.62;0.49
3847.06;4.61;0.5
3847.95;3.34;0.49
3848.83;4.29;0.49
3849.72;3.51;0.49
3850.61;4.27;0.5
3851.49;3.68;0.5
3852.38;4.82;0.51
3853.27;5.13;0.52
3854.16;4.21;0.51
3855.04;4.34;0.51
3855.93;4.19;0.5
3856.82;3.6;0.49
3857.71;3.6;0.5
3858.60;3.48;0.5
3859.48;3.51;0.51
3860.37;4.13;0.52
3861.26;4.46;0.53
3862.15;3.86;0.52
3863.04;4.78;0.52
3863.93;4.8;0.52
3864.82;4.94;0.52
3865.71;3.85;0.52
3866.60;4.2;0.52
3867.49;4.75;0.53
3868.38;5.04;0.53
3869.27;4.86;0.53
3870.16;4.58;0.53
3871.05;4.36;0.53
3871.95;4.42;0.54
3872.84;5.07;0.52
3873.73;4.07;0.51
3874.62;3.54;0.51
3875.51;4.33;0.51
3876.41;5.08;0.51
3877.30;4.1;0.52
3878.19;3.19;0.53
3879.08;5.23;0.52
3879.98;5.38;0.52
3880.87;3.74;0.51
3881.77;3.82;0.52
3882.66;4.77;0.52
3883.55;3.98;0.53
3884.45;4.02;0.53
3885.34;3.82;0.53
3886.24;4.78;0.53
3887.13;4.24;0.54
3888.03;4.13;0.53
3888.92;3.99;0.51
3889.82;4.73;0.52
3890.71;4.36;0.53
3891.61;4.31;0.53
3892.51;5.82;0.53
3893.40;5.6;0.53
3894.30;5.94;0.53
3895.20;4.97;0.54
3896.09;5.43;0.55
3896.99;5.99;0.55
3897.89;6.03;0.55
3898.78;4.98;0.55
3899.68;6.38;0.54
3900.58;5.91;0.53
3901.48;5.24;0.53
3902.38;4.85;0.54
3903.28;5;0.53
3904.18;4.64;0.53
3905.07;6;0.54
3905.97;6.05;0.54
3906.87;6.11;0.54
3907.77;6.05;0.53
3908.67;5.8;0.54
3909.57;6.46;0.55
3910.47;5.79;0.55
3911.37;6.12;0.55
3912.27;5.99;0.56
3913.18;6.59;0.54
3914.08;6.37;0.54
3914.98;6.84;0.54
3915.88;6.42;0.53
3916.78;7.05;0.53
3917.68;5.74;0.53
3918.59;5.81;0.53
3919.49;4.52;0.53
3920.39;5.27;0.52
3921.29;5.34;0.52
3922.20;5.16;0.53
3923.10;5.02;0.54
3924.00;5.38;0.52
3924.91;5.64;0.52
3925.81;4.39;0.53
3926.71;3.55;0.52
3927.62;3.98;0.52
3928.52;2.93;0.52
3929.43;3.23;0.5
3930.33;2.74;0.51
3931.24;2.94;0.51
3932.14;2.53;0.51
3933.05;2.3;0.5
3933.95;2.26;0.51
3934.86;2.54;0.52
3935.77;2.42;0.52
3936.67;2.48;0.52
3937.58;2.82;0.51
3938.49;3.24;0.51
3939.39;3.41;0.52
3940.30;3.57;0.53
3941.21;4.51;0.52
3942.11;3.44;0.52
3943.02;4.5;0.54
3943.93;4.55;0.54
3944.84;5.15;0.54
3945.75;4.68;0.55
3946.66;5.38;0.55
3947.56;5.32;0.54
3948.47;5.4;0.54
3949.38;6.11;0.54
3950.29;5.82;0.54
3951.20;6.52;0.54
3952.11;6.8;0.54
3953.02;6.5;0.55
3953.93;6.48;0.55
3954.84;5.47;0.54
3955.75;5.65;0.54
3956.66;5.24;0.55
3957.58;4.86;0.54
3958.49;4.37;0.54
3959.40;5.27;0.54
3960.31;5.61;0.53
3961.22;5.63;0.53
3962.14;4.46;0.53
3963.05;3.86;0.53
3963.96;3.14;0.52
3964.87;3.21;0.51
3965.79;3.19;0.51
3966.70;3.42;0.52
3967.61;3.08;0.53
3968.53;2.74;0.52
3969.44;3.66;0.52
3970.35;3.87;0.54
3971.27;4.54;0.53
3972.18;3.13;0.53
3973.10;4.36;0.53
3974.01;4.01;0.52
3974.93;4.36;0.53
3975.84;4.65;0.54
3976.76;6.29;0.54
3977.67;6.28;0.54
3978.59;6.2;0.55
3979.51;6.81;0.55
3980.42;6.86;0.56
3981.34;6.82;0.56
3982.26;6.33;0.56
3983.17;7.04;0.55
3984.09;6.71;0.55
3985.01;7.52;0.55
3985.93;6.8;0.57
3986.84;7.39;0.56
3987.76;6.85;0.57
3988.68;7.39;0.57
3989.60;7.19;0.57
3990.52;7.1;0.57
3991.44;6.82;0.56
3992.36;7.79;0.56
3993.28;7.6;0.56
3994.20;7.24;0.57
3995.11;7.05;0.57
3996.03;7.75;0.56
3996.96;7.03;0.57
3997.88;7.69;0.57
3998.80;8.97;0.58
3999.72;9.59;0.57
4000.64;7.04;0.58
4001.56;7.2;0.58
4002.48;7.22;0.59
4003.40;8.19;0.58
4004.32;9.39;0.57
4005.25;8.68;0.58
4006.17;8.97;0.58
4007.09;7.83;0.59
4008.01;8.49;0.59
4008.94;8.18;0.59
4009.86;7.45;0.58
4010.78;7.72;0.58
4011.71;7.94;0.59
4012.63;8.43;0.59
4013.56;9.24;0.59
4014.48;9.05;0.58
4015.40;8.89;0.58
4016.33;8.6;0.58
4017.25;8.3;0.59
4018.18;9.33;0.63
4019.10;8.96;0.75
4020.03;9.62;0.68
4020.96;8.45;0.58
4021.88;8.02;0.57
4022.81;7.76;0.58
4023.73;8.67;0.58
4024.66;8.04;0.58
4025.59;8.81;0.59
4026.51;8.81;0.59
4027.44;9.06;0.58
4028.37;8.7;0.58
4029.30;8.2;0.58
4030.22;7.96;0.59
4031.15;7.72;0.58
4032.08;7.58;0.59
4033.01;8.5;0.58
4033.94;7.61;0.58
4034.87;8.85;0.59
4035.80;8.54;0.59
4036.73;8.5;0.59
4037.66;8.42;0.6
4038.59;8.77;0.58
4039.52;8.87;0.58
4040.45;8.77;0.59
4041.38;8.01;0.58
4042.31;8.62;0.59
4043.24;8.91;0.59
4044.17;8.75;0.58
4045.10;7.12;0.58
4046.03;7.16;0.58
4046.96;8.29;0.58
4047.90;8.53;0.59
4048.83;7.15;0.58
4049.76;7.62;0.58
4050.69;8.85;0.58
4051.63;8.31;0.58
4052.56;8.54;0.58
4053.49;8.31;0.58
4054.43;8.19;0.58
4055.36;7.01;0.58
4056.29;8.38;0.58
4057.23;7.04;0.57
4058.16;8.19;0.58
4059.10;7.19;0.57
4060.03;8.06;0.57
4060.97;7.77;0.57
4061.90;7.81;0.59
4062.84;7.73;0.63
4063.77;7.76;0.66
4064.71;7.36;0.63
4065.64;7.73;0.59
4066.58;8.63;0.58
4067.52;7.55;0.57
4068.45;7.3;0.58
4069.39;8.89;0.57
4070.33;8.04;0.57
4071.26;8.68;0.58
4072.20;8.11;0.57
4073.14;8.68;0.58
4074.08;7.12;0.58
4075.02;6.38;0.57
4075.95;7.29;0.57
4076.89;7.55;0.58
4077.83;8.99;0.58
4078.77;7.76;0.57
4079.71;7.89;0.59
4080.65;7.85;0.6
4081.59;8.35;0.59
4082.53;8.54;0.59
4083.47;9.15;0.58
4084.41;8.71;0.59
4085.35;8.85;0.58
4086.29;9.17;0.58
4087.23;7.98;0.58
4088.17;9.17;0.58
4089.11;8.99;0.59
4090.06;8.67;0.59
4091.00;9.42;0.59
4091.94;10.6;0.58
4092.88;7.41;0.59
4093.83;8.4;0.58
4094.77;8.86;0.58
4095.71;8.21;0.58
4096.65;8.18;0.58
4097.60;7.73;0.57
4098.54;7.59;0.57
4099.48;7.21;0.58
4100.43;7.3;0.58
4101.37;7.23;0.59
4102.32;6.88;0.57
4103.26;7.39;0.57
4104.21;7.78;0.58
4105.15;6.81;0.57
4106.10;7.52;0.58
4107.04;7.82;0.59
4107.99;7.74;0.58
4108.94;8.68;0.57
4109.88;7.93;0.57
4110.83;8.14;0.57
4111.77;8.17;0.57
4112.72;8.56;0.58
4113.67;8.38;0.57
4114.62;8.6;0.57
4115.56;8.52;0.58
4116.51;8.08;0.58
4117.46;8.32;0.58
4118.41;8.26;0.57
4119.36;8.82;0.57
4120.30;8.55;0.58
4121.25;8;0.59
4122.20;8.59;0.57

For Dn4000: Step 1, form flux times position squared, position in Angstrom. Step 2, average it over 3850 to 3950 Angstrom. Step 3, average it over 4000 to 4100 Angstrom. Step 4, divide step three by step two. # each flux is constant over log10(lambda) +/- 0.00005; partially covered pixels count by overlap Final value 1.91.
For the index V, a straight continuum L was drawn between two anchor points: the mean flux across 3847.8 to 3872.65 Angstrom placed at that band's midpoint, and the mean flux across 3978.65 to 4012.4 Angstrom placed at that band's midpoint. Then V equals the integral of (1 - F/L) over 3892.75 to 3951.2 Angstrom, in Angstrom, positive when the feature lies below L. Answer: 8.1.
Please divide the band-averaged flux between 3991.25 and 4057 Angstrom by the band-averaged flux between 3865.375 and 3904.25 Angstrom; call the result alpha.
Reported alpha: 1.74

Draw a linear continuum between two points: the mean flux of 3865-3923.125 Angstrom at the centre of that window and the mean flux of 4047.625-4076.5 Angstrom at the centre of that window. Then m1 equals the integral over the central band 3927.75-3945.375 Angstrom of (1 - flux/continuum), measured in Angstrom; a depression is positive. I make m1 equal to 7.76 Angstrom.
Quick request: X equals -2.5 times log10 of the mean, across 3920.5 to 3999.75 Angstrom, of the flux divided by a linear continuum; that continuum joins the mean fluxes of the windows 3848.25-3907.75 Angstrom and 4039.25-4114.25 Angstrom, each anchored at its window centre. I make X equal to 0.19 mag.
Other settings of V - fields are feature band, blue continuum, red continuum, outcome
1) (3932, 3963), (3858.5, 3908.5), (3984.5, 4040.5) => 9.10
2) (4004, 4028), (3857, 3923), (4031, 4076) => -4.01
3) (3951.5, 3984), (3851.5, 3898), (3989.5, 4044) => 9.12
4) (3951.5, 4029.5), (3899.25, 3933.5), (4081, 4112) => -3.97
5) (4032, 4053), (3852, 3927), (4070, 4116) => -2.68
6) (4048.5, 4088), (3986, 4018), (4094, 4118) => -0.48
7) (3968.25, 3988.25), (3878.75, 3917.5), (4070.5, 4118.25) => 2.70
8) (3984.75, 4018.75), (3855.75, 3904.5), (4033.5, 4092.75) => -4.60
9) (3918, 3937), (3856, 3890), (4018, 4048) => 6.05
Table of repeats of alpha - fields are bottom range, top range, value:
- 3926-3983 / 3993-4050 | 1.85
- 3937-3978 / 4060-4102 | 1.76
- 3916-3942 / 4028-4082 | 2.02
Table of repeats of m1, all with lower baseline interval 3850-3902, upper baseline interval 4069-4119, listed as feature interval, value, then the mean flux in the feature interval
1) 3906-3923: -2.47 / 5.95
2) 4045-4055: -0.80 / 8.03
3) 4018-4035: -3.35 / 8.43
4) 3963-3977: 5.30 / 3.81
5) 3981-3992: -1.06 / 7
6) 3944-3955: 0.02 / 5.77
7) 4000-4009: -1.97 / 8.15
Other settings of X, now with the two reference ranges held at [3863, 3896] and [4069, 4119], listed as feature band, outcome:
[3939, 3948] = 0.252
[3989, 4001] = -0.172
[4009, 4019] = -0.241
